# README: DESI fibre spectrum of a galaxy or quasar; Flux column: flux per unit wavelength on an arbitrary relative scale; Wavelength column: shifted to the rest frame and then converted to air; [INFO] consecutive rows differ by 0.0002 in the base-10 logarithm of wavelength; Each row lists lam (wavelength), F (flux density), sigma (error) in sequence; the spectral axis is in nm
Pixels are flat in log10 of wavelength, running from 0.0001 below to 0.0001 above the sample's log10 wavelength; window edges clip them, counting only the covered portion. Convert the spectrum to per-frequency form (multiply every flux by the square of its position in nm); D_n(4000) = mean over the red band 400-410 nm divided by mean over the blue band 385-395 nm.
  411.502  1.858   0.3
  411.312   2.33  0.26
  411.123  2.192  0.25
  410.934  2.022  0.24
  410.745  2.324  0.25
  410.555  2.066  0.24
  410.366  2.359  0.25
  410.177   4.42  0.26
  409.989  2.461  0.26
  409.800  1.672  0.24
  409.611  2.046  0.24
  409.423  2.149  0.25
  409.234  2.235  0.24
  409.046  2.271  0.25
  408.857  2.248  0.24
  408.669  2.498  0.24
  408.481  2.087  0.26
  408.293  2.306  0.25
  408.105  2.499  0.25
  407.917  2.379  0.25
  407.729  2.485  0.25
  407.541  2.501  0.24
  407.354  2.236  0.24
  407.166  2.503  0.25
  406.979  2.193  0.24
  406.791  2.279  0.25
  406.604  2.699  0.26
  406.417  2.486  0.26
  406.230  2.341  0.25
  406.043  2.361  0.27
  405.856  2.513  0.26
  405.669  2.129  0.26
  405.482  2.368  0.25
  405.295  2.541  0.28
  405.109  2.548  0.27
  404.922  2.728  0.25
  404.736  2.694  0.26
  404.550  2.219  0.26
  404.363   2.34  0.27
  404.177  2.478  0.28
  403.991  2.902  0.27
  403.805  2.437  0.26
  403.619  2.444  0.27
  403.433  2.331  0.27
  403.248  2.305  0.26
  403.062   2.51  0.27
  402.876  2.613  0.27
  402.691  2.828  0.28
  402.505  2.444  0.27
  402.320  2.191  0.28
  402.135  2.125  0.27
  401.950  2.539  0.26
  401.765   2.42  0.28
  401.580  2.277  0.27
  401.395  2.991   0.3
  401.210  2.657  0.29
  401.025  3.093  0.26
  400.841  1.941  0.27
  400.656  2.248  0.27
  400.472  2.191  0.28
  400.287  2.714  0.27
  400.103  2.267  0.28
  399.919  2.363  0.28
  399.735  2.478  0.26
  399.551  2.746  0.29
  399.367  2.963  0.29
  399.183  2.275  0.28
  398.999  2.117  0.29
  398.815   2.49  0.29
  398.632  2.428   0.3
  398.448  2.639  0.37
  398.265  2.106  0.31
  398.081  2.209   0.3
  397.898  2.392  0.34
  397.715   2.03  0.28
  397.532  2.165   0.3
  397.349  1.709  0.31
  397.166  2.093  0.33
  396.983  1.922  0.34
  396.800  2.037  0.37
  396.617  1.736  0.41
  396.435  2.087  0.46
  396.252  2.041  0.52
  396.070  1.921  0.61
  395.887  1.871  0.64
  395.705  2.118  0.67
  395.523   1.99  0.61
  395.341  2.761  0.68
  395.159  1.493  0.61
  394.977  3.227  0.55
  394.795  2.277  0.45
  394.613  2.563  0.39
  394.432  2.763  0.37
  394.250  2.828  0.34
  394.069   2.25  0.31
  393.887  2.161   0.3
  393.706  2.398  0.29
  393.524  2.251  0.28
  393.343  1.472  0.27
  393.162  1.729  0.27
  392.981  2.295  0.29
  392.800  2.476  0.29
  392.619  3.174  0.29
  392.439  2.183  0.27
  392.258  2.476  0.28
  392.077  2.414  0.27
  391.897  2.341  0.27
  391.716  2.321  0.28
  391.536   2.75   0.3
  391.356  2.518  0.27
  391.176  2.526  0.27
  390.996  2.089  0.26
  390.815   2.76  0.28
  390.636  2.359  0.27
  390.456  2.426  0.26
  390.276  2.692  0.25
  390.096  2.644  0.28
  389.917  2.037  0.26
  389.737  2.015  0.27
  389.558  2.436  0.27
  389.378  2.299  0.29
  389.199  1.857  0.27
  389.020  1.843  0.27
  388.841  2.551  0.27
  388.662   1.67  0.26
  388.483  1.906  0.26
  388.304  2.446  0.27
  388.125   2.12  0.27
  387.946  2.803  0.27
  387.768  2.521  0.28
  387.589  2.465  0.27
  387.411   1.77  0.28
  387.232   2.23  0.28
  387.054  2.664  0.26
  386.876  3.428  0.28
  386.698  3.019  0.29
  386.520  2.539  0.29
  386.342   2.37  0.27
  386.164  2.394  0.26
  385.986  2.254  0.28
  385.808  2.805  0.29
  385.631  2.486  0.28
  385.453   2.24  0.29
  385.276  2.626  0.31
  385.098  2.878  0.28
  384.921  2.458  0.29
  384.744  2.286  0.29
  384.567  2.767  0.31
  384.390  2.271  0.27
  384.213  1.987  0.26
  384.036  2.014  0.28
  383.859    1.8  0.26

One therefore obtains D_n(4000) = 1.08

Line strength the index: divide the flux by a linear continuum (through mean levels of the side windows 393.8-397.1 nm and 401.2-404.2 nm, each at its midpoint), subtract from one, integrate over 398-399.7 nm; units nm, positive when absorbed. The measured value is -0.07 nm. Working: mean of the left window 2.22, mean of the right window 2.5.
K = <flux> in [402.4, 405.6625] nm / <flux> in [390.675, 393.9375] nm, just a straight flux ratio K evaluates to 1.1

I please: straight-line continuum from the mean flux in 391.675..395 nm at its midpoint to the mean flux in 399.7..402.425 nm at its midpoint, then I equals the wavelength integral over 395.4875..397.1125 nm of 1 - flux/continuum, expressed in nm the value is 0.292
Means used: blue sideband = 2.38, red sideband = 2.43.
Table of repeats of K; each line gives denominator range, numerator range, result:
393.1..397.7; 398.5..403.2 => 1.15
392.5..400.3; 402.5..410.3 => 1.07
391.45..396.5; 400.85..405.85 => 1.08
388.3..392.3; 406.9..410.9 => 1.02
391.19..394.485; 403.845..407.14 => 1.04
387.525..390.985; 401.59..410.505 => 1.06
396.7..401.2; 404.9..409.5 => 1.02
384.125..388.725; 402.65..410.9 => 0.99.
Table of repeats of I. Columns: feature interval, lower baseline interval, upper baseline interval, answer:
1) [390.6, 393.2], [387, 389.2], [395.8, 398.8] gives -0.32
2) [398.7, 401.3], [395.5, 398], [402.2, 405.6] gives -0.28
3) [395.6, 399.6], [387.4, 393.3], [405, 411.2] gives 0.29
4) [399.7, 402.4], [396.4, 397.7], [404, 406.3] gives -0.28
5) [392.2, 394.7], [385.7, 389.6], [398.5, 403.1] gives 0.07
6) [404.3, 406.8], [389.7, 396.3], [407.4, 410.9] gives -0.08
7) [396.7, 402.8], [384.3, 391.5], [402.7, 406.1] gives 0.24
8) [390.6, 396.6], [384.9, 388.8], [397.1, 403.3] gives 0.27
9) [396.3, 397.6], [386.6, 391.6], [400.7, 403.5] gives 0.26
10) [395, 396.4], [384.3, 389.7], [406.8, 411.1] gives 0.18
